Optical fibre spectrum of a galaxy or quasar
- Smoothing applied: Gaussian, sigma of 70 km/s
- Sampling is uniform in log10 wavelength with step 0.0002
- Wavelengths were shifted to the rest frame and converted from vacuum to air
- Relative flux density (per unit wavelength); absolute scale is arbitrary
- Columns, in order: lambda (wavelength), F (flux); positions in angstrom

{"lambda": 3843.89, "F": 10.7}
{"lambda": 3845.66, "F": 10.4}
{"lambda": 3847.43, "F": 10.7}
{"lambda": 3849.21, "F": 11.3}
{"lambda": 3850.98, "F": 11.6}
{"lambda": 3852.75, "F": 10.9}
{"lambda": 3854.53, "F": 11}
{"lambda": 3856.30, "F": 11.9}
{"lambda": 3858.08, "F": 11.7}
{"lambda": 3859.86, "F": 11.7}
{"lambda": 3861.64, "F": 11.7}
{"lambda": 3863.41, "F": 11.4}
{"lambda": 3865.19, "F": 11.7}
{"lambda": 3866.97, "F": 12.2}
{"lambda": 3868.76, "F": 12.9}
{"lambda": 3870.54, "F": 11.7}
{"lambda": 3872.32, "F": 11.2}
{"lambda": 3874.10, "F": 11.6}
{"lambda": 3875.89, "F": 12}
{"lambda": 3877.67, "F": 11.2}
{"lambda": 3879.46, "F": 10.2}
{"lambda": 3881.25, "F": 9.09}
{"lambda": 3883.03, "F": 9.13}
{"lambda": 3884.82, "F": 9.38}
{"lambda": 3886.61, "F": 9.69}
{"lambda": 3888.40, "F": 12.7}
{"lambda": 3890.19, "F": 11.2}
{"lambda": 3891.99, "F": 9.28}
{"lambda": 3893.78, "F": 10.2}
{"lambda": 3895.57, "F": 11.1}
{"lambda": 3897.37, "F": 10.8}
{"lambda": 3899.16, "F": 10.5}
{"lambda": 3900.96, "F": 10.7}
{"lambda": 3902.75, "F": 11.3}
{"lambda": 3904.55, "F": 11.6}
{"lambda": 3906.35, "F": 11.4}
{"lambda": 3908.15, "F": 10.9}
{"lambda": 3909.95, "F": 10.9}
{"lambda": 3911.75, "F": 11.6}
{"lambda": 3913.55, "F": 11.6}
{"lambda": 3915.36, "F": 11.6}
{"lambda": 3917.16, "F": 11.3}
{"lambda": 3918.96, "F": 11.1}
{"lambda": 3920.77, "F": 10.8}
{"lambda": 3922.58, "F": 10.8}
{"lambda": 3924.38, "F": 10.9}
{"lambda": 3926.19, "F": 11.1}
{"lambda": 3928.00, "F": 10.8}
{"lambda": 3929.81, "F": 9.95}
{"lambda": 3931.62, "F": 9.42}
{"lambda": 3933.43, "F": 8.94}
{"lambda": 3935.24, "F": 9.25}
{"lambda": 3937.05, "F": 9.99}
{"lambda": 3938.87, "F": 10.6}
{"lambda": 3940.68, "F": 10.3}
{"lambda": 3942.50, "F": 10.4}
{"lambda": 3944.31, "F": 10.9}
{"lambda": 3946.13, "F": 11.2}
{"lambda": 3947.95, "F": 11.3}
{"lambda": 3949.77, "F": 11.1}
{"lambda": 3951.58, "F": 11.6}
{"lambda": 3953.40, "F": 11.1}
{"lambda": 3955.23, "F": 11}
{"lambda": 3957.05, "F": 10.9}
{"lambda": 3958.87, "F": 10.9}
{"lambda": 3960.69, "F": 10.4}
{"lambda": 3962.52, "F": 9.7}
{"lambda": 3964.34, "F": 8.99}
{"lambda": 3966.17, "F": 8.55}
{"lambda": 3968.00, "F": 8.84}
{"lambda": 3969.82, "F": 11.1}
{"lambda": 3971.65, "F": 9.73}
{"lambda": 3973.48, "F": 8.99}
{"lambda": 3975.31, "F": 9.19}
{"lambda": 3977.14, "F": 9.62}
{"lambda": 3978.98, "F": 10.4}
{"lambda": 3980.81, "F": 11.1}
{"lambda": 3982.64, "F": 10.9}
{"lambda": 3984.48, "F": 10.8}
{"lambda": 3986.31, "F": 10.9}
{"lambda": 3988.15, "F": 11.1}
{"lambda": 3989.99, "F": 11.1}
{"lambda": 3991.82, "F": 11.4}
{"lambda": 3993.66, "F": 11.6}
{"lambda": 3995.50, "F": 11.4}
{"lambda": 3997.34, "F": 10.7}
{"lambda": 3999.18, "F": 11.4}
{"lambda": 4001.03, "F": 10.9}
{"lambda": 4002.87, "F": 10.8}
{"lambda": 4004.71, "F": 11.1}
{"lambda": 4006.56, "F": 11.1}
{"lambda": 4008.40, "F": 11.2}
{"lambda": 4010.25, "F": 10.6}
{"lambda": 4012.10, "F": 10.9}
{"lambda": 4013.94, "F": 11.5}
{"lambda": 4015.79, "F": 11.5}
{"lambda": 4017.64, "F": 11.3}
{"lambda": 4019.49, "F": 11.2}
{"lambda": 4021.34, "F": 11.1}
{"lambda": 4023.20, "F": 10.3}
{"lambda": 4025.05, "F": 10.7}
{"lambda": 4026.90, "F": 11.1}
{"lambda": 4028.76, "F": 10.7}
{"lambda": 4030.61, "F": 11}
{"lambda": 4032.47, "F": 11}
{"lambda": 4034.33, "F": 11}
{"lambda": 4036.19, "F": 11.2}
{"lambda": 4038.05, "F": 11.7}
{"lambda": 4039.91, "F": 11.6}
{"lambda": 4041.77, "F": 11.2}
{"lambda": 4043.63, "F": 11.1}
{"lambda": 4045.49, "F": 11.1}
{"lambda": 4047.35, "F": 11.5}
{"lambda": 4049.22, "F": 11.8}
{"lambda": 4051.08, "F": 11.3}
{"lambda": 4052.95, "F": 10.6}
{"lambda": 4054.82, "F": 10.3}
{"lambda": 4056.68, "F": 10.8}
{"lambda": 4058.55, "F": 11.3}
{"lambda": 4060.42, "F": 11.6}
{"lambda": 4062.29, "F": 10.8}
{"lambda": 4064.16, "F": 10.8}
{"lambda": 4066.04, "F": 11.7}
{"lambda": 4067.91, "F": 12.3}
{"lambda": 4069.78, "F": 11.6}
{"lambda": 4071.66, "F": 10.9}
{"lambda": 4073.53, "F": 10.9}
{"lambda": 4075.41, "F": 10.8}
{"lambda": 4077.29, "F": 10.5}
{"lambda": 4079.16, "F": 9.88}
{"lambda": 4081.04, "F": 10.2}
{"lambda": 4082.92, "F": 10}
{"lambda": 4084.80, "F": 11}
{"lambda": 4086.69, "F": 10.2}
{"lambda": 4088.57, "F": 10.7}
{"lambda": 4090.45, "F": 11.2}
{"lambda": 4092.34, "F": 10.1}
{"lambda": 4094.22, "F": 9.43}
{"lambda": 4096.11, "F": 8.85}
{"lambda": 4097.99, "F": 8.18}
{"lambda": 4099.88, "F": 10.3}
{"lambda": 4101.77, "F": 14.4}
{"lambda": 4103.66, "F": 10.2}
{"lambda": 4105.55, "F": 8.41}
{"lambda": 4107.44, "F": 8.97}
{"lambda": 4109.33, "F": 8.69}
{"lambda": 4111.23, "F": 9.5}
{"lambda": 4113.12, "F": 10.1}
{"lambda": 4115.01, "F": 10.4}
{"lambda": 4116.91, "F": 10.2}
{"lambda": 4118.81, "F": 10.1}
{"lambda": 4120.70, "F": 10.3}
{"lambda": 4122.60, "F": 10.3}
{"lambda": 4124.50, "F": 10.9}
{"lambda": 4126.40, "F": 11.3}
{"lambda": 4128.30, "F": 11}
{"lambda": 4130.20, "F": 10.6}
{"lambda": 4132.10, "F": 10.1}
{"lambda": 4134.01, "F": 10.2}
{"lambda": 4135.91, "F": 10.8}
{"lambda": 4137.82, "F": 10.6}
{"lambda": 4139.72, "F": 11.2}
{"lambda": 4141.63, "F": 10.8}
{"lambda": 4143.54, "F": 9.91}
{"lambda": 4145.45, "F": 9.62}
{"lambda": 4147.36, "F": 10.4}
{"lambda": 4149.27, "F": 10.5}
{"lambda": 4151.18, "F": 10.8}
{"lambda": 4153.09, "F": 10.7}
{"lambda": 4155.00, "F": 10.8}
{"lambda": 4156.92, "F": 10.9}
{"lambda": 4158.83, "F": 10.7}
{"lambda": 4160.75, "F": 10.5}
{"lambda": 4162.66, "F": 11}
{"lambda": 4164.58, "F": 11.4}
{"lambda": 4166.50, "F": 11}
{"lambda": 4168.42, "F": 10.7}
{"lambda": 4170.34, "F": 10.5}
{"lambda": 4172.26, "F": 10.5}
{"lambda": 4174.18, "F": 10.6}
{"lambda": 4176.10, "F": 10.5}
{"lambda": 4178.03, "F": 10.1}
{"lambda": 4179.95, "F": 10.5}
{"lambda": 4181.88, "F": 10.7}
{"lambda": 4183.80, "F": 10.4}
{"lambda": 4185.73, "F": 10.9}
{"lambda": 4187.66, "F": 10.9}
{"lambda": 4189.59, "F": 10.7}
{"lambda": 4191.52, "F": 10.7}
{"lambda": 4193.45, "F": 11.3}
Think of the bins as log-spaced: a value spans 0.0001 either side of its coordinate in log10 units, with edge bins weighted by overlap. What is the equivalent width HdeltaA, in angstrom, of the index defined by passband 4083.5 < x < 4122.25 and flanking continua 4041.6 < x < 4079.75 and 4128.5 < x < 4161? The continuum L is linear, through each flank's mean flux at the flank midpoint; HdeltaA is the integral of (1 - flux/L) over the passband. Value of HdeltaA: 2.71 angstrom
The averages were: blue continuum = 11.1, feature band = 10.1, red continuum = 10.5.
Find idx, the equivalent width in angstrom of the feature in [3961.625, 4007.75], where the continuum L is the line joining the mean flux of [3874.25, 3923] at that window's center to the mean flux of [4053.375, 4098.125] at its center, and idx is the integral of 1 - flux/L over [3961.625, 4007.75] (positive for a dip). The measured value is 1.1 angstrom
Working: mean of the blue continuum 10.8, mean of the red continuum 10.6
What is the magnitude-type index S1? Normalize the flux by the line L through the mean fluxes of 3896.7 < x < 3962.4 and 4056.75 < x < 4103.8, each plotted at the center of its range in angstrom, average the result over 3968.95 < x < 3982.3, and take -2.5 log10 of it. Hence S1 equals 0.07 mag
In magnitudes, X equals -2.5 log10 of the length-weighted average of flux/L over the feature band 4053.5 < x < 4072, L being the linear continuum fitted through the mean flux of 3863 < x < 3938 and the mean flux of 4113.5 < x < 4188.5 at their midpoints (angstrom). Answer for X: -0.05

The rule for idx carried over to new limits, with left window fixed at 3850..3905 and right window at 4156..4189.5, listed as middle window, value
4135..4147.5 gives 0.30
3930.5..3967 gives 2.16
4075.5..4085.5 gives 0.44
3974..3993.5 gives 0.50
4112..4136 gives 0.65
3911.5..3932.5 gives 0.23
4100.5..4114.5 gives 0.94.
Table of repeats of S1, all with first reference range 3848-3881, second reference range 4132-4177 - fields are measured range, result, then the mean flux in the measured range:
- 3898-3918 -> 0.014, 11.2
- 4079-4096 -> 0.060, 10.2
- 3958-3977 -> 0.162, 9.64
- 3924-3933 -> 0.098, 10.3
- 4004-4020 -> -0.010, 11.2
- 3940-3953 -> 0.025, 11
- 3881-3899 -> 0.110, 10.3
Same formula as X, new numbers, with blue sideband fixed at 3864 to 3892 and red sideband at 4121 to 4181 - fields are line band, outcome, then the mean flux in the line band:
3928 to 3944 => 0.10 mag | 9.95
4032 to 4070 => -0.05 mag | 11.2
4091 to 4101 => 0.13 mag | 9.53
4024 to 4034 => -0.01 mag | 10.9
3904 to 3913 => -0.03 mag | 11.3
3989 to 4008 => -0.03 mag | 11.2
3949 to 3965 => 0.02 mag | 10.7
